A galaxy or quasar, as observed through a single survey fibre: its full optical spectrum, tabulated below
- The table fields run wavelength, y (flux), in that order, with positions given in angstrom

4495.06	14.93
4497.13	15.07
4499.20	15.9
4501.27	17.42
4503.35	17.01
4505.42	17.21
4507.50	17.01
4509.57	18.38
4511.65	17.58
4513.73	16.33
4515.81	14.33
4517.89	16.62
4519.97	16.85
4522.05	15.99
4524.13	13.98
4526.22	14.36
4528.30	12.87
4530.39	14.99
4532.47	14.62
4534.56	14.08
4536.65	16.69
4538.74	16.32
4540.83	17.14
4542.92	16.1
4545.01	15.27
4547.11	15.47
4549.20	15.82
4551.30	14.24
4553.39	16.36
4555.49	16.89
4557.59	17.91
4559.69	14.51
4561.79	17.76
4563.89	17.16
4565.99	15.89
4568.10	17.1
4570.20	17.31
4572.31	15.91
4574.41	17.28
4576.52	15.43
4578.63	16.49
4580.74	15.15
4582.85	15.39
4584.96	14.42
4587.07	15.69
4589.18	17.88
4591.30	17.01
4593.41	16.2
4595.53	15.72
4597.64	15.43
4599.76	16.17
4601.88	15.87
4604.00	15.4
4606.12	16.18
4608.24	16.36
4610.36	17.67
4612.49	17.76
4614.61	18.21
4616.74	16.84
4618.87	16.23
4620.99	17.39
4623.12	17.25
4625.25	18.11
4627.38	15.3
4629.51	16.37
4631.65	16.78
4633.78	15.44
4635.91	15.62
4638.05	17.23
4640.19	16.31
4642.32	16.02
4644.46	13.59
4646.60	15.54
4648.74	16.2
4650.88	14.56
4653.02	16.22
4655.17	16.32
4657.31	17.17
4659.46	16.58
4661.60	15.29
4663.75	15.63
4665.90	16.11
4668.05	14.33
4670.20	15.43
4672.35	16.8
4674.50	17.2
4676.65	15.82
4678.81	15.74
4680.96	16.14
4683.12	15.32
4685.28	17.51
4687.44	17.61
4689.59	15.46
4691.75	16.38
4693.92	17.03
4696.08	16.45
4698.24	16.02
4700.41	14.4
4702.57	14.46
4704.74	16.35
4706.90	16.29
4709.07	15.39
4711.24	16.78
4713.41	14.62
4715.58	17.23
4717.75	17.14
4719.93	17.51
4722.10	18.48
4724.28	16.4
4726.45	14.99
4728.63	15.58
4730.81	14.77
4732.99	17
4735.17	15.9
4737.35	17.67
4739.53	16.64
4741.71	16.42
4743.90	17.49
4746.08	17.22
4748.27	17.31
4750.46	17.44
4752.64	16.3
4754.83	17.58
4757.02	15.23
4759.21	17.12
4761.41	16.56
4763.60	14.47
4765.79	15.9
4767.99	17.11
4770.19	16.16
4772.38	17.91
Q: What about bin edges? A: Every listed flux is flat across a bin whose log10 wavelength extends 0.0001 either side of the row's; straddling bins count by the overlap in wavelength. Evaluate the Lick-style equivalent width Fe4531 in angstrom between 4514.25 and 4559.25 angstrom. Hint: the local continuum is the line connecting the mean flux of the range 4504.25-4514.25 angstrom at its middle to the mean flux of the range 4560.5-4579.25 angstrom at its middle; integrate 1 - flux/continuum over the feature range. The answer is 3.9 angstrom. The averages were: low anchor 17.4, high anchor 16.7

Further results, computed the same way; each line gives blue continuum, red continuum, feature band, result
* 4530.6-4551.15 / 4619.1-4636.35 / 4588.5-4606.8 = 0.07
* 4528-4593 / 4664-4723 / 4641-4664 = 0.57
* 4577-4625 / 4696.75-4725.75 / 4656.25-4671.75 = 0.46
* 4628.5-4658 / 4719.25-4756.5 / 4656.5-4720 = 0.76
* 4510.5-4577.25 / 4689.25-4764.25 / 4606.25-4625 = -1.29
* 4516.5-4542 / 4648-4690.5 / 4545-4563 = -0.68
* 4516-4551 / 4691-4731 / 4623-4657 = -0.43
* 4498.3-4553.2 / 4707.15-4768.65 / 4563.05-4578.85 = -0.55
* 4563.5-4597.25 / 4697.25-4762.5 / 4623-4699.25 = 0.94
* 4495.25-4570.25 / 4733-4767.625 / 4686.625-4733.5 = 0.99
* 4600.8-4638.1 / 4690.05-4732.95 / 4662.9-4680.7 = 0.50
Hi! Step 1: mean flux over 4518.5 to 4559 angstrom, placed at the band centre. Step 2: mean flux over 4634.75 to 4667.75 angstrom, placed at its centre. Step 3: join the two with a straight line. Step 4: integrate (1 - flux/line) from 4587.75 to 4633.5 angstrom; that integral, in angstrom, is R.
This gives -2.6 angstrom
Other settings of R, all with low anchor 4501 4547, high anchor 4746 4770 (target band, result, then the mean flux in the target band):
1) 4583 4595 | -0.05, 16.2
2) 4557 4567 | -0.36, 16.6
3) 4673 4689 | -0.13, 16.5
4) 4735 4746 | -0.31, 16.9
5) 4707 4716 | 0.25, 15.9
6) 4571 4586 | 0.29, 15.7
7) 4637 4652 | 0.55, 15.6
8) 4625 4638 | -0.03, 16.2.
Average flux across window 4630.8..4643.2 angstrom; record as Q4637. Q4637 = 16.2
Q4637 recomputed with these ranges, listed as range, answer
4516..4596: 15.9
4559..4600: 16.2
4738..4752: 17.1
